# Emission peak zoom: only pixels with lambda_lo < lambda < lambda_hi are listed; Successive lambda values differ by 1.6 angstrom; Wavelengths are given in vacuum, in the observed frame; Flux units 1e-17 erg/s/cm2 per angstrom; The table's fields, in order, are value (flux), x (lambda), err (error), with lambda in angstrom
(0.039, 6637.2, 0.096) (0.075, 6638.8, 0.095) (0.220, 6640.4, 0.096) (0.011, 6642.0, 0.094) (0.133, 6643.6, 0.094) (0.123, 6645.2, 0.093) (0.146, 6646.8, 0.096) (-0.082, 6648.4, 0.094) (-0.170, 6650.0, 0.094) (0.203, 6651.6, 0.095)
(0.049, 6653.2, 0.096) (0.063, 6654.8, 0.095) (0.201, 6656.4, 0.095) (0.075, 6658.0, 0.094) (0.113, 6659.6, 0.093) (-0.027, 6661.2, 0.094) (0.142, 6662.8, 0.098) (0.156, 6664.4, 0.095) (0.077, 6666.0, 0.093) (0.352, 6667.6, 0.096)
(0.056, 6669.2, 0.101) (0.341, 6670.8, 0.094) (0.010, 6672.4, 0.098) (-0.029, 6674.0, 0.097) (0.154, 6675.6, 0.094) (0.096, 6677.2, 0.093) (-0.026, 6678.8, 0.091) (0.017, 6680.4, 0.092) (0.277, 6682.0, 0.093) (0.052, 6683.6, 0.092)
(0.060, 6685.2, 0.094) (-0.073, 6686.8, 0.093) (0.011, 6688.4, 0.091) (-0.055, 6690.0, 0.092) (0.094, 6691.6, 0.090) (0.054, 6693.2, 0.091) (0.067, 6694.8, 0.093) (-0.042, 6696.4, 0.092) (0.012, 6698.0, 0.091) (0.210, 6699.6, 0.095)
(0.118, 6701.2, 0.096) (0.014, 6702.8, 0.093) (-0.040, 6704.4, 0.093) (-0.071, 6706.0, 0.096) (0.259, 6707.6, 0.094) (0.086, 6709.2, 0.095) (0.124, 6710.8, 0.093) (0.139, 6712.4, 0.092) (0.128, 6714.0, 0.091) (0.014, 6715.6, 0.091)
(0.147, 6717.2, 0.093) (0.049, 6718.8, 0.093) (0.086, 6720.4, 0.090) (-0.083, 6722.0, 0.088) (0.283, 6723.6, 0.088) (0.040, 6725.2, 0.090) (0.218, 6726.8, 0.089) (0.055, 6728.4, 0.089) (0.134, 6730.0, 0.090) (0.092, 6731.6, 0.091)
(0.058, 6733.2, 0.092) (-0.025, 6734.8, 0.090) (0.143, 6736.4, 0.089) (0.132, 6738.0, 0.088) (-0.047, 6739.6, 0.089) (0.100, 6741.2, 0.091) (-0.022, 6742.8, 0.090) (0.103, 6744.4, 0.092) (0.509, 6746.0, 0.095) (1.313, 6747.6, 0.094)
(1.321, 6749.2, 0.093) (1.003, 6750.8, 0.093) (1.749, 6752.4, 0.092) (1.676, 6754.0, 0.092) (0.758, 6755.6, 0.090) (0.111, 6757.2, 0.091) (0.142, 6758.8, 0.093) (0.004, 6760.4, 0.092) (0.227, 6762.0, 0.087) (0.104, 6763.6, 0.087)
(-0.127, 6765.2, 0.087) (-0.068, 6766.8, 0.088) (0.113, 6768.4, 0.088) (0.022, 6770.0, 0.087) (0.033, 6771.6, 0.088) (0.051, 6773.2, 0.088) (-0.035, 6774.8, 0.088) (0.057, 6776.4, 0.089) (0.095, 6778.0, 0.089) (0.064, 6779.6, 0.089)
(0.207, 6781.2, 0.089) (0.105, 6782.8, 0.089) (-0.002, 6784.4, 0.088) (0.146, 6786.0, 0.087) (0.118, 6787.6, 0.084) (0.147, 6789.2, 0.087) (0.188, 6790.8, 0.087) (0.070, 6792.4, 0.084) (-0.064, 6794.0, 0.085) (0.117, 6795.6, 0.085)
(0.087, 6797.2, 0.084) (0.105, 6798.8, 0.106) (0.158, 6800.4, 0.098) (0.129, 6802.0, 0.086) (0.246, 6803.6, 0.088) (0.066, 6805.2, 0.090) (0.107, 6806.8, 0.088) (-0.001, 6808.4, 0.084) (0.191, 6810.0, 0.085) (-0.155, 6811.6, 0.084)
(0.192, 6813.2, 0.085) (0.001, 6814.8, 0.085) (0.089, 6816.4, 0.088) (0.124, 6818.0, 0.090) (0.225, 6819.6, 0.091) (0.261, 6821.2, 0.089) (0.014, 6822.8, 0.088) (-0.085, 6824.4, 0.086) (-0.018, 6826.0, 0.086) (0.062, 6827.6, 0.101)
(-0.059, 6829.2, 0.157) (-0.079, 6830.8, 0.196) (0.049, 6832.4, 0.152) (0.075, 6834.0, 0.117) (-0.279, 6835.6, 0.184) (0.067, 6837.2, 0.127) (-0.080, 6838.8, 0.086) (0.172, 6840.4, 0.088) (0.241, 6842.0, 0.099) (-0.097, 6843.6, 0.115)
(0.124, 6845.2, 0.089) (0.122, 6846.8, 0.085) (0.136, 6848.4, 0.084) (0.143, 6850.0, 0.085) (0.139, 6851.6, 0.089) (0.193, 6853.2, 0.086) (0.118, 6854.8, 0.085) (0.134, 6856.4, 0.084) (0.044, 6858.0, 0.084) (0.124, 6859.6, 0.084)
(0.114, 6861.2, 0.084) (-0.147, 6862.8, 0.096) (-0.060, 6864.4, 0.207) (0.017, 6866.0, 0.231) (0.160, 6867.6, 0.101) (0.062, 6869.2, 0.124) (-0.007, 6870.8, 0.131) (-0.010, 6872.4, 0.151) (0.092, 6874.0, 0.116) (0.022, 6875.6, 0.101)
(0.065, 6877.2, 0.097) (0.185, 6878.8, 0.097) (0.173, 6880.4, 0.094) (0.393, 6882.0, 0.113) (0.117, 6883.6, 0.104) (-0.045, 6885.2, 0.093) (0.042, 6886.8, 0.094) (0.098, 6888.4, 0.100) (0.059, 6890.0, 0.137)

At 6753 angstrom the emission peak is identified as [O II] 3727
